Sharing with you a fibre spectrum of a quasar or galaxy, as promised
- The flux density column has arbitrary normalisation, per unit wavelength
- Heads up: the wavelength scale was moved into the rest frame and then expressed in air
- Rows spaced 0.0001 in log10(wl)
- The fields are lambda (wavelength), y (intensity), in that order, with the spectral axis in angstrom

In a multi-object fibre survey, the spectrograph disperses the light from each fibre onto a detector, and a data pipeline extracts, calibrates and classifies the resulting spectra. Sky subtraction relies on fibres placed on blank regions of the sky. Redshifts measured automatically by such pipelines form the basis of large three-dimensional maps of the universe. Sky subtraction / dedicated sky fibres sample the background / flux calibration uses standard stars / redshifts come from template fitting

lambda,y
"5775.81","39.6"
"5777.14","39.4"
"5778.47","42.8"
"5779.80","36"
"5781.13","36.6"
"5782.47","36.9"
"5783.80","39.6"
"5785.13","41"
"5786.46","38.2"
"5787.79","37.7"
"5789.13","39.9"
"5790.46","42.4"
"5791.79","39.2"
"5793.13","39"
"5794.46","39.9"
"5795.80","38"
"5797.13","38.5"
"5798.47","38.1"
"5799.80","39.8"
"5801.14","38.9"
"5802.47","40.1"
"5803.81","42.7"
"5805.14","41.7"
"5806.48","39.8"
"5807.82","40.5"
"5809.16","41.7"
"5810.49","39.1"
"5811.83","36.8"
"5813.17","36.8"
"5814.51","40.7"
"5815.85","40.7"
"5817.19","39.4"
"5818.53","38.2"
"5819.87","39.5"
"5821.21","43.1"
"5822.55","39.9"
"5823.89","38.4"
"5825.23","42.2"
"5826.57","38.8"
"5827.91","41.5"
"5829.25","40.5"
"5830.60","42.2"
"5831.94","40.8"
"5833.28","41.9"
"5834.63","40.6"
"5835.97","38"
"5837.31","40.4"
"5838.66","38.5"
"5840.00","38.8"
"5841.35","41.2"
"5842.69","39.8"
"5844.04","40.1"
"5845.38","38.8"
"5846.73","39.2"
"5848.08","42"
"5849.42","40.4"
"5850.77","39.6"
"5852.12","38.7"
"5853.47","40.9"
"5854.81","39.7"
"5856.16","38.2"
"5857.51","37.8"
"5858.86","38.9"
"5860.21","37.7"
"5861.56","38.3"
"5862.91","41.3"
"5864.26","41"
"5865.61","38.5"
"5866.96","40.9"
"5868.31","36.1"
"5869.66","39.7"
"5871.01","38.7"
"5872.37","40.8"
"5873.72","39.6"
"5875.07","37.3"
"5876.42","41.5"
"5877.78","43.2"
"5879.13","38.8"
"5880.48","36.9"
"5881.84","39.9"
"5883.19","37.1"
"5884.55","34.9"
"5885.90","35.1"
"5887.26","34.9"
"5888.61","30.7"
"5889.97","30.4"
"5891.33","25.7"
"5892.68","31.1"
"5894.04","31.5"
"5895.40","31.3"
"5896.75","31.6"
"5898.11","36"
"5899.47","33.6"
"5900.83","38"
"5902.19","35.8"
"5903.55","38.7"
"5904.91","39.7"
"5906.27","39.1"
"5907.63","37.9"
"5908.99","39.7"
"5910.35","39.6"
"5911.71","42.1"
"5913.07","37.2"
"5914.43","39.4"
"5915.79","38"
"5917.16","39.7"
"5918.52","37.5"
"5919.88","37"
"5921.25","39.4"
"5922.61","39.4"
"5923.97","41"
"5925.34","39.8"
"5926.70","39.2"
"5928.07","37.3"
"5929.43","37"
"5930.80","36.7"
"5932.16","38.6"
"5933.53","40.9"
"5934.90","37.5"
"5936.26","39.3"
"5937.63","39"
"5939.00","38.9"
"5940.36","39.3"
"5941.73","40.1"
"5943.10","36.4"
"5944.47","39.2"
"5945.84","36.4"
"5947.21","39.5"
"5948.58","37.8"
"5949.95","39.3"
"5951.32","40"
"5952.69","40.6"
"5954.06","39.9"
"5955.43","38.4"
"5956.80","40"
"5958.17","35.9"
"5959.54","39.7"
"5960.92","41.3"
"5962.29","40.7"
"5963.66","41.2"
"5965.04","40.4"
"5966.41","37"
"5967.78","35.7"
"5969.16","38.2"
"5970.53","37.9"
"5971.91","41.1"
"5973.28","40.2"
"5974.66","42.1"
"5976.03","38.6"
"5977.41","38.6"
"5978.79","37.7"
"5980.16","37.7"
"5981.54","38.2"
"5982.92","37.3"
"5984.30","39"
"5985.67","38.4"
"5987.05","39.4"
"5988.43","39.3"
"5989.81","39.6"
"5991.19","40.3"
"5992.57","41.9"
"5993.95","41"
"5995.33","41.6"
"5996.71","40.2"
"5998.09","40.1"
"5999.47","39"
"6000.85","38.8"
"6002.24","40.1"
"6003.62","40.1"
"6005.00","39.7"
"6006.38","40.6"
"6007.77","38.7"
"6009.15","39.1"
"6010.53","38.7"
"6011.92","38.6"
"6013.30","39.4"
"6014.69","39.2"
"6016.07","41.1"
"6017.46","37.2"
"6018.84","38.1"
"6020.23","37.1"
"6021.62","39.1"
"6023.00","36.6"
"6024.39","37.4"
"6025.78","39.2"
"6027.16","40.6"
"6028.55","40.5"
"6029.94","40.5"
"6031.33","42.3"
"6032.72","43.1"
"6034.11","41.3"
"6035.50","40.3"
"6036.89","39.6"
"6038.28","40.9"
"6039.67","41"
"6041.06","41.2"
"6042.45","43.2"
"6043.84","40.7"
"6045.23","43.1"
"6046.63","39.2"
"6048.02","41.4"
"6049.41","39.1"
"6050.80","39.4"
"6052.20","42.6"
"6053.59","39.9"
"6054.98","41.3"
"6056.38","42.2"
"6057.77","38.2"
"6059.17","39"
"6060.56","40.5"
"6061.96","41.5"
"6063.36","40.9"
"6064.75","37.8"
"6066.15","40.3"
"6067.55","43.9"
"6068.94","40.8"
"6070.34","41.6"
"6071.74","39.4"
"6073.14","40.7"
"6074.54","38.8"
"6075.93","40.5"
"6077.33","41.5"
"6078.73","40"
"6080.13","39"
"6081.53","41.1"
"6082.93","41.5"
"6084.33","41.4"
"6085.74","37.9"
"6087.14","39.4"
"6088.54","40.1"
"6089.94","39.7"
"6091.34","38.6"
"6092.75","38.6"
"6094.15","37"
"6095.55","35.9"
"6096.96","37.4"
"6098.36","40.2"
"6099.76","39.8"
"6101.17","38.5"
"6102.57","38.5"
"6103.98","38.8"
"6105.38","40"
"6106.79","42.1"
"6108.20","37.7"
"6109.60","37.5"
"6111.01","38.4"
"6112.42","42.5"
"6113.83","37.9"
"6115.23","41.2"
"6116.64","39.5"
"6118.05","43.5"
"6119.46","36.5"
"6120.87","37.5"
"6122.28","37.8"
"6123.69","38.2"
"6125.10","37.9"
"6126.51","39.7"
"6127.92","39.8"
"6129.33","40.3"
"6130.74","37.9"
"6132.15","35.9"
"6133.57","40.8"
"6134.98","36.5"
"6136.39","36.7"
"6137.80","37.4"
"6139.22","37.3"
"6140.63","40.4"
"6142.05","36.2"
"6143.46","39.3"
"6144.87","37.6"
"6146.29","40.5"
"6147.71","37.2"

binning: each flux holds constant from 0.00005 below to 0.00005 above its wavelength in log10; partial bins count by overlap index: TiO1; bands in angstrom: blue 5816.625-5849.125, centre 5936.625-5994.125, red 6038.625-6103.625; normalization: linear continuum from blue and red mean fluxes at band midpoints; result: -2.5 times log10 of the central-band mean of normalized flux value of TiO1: 0.028 mag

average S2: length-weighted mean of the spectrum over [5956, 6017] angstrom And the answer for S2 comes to 39.4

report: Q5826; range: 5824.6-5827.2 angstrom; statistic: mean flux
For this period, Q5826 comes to 40.5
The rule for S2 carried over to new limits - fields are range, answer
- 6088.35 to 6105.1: 38.6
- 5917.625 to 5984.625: 38.9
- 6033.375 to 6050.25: 40.9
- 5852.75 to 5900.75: 36.9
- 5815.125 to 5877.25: 39.8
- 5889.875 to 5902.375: 32.5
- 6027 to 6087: 40.7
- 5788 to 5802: 39.3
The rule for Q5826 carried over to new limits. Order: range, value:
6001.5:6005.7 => 40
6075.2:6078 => 41.1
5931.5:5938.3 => 39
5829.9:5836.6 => 40.7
